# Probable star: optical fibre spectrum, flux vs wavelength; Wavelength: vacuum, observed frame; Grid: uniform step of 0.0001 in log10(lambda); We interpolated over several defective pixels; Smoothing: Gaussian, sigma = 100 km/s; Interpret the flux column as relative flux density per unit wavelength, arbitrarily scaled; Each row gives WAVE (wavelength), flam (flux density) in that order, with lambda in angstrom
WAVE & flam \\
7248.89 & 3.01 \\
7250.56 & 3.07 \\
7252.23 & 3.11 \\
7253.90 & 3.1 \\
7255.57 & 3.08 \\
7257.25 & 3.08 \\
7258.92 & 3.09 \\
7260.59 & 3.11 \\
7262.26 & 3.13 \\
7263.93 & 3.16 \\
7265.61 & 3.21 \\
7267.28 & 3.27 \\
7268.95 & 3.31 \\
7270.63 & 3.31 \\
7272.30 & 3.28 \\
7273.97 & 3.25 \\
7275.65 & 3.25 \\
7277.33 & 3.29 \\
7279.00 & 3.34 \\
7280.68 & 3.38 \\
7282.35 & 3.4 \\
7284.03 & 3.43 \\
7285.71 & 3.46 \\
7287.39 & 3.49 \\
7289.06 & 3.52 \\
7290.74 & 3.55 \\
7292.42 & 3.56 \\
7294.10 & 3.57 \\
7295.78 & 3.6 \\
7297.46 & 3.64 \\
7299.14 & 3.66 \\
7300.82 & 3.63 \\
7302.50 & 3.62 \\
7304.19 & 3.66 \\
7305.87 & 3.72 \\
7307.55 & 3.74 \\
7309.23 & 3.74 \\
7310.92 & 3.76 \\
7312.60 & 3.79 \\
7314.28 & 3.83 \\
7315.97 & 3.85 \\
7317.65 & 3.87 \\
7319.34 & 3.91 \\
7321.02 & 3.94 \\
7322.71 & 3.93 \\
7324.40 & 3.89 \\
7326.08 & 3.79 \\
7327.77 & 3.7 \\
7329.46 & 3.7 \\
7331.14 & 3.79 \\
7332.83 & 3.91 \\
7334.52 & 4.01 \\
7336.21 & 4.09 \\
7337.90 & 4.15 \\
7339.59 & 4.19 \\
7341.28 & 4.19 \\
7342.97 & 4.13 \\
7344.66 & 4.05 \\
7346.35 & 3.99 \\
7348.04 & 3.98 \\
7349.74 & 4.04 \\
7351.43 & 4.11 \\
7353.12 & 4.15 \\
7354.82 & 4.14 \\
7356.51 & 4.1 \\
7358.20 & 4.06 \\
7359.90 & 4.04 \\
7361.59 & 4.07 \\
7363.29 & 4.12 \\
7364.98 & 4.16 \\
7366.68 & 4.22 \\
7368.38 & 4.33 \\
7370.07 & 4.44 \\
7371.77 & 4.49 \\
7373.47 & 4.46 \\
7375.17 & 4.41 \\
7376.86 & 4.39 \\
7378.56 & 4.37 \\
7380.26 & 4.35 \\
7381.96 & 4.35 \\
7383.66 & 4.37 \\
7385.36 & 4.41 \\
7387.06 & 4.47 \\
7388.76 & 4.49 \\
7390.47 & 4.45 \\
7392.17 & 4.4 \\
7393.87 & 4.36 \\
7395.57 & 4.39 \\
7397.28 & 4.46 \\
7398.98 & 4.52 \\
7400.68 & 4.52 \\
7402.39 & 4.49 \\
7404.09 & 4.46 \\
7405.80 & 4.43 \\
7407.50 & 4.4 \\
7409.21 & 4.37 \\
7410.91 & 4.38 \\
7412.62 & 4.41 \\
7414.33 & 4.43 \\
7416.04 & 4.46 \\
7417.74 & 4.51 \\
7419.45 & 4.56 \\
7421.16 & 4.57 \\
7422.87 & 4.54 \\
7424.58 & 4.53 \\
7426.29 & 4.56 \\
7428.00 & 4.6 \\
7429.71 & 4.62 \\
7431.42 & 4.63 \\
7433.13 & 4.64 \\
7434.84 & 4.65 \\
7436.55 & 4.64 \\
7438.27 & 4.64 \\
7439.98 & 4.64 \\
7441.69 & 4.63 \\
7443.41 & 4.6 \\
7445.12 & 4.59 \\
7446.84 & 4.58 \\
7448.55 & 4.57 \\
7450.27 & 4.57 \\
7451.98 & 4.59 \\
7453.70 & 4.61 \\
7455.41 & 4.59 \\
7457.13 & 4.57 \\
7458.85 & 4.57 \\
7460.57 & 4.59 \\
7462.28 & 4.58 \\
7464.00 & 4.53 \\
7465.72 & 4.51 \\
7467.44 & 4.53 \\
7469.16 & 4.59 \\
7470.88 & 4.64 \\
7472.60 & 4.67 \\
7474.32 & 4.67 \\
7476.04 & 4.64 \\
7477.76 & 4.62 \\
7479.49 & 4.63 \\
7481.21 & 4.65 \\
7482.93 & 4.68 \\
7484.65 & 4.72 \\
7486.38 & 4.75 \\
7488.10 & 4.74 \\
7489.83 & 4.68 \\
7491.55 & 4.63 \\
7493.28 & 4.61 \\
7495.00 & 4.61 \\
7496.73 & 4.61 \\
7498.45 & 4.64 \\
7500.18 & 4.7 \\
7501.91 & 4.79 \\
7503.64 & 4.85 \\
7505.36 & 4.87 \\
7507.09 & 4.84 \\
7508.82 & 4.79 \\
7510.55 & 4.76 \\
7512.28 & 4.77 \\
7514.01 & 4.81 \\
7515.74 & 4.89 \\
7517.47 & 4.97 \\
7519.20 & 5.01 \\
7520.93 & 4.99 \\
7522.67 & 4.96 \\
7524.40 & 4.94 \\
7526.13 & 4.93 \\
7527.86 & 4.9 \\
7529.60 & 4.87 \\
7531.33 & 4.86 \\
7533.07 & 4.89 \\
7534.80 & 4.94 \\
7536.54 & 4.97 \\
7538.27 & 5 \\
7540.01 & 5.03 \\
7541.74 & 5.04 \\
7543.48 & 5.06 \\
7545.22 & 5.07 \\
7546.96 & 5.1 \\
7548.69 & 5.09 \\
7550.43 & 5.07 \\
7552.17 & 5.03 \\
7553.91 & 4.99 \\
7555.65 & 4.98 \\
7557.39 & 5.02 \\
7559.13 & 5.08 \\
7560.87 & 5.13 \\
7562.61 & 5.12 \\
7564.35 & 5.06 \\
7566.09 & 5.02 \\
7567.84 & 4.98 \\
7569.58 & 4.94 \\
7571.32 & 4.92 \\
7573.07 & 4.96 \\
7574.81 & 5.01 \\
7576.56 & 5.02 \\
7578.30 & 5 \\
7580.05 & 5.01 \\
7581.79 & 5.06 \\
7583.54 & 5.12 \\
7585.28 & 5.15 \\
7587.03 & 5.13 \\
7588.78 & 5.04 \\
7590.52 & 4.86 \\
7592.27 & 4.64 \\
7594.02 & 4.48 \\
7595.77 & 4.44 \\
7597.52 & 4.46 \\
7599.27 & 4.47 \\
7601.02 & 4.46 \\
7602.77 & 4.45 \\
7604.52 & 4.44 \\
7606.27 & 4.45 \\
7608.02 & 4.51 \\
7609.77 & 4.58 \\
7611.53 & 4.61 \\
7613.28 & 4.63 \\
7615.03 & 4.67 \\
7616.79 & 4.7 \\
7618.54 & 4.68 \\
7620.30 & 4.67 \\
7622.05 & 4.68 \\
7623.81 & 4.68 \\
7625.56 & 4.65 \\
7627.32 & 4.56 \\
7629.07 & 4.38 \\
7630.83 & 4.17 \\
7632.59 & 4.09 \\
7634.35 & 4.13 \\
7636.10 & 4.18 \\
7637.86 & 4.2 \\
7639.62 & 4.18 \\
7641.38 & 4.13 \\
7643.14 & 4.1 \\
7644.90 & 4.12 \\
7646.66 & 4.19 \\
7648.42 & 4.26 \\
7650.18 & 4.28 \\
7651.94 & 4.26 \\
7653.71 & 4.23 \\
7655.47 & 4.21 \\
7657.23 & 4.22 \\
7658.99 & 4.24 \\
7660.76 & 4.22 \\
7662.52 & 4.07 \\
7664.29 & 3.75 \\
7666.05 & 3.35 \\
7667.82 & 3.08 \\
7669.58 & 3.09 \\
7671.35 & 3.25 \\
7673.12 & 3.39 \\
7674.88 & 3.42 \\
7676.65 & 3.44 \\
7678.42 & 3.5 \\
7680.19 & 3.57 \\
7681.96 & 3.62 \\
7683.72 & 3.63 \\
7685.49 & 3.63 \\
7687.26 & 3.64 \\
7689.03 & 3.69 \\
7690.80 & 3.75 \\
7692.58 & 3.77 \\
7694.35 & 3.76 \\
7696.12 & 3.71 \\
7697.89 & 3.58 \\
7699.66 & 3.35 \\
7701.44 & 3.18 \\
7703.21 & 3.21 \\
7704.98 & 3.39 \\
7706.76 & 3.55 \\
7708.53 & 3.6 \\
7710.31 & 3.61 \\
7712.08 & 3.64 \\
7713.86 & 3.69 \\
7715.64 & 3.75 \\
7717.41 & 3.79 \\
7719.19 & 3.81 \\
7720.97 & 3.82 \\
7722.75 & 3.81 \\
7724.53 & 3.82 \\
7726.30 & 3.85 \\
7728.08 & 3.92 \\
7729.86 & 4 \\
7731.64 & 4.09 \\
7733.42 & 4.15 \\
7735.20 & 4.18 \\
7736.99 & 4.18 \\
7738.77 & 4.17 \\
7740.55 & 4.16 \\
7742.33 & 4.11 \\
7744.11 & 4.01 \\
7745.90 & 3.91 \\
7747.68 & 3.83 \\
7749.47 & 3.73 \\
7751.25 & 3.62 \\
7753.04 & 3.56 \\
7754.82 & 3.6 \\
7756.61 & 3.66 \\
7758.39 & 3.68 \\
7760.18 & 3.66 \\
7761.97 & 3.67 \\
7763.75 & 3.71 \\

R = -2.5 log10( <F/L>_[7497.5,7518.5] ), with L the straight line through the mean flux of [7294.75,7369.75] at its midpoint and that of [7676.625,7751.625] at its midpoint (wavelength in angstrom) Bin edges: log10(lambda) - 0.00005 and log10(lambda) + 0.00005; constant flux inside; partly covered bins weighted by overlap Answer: -0.24 mag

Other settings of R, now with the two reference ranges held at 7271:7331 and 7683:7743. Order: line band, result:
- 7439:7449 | -0.25 mag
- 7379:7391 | -0.20 mag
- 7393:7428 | -0.22 mag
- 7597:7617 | -0.21 mag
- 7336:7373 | -0.14 mag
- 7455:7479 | -0.24 mag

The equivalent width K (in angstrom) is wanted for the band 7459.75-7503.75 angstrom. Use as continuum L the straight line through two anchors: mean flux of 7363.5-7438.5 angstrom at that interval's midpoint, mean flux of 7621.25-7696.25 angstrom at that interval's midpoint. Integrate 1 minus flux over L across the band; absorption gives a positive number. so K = -3.6 angstrom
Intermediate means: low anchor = 4.46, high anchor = 3.94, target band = 4.65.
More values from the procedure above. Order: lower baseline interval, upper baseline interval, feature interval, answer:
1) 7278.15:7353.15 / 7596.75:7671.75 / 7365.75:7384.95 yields -2.5 angstrom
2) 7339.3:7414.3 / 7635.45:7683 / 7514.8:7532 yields -3.6 angstrom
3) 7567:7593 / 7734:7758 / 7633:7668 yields 3.4 angstrom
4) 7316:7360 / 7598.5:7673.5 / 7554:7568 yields -3.0 angstrom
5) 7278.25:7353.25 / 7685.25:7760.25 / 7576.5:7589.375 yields -4.4 angstrom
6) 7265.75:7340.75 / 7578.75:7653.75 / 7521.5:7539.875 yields -2.8 angstrom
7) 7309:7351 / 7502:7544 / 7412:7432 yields -0.6 angstrom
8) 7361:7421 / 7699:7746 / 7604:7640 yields -4.4 angstrom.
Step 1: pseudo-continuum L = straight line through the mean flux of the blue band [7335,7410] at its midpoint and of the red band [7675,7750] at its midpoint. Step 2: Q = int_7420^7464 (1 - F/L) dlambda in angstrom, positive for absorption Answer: -4.4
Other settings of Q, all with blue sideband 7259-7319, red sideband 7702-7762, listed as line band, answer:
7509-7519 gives -3.3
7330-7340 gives -1.4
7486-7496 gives -2.8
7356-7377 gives -4.2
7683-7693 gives 0.2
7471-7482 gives -3.1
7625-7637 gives -1.8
